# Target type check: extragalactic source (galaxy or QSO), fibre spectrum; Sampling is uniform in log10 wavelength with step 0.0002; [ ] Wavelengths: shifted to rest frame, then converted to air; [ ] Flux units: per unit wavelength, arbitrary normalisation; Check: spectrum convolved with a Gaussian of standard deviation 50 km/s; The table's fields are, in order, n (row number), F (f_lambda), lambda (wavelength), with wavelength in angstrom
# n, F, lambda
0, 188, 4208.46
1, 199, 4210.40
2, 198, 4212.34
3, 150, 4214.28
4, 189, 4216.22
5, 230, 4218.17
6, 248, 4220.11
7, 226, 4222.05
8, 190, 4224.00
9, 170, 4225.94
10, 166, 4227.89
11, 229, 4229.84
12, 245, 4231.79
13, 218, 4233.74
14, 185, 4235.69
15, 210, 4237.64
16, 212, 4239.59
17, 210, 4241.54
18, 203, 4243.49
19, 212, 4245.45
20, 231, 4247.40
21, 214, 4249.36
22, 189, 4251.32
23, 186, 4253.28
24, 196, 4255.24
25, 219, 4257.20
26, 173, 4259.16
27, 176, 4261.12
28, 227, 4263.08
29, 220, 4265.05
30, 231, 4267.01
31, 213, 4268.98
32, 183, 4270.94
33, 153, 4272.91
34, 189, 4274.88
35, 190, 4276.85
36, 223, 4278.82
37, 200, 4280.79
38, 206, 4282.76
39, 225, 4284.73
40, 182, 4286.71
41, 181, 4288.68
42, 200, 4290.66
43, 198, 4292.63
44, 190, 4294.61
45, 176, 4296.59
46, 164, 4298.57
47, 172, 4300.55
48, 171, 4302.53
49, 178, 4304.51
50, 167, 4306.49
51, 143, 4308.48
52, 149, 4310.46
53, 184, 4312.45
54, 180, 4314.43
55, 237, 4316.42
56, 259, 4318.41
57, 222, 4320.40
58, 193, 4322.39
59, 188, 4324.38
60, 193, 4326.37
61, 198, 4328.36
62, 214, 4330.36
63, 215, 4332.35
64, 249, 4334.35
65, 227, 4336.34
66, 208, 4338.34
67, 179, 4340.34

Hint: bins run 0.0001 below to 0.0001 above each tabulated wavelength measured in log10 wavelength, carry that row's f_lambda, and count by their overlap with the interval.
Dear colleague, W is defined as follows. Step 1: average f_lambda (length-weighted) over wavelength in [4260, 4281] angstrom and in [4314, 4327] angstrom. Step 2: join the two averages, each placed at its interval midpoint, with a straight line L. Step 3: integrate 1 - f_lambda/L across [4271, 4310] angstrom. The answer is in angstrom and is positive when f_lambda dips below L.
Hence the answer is 3.95 angstrom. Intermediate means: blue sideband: 200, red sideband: 212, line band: 184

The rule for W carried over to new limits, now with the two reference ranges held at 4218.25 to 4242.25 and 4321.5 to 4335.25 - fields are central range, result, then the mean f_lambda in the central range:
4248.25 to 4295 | 2.2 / 199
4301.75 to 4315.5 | 2.6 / 168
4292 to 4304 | 1.7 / 178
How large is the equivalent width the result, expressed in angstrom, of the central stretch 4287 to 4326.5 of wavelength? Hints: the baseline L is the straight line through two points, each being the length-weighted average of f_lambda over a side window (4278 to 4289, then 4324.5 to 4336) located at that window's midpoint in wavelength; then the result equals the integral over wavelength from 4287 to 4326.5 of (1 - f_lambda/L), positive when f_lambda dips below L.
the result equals 4.0 angstrom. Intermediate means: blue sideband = 204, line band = 187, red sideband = 213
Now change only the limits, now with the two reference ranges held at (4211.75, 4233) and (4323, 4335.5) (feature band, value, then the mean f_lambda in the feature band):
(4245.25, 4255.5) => 0.03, 205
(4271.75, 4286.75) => 0.73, 197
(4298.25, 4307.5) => 1.65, 171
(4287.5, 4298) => 0.99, 188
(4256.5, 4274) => 0.60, 199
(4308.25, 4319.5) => 0.70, 196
